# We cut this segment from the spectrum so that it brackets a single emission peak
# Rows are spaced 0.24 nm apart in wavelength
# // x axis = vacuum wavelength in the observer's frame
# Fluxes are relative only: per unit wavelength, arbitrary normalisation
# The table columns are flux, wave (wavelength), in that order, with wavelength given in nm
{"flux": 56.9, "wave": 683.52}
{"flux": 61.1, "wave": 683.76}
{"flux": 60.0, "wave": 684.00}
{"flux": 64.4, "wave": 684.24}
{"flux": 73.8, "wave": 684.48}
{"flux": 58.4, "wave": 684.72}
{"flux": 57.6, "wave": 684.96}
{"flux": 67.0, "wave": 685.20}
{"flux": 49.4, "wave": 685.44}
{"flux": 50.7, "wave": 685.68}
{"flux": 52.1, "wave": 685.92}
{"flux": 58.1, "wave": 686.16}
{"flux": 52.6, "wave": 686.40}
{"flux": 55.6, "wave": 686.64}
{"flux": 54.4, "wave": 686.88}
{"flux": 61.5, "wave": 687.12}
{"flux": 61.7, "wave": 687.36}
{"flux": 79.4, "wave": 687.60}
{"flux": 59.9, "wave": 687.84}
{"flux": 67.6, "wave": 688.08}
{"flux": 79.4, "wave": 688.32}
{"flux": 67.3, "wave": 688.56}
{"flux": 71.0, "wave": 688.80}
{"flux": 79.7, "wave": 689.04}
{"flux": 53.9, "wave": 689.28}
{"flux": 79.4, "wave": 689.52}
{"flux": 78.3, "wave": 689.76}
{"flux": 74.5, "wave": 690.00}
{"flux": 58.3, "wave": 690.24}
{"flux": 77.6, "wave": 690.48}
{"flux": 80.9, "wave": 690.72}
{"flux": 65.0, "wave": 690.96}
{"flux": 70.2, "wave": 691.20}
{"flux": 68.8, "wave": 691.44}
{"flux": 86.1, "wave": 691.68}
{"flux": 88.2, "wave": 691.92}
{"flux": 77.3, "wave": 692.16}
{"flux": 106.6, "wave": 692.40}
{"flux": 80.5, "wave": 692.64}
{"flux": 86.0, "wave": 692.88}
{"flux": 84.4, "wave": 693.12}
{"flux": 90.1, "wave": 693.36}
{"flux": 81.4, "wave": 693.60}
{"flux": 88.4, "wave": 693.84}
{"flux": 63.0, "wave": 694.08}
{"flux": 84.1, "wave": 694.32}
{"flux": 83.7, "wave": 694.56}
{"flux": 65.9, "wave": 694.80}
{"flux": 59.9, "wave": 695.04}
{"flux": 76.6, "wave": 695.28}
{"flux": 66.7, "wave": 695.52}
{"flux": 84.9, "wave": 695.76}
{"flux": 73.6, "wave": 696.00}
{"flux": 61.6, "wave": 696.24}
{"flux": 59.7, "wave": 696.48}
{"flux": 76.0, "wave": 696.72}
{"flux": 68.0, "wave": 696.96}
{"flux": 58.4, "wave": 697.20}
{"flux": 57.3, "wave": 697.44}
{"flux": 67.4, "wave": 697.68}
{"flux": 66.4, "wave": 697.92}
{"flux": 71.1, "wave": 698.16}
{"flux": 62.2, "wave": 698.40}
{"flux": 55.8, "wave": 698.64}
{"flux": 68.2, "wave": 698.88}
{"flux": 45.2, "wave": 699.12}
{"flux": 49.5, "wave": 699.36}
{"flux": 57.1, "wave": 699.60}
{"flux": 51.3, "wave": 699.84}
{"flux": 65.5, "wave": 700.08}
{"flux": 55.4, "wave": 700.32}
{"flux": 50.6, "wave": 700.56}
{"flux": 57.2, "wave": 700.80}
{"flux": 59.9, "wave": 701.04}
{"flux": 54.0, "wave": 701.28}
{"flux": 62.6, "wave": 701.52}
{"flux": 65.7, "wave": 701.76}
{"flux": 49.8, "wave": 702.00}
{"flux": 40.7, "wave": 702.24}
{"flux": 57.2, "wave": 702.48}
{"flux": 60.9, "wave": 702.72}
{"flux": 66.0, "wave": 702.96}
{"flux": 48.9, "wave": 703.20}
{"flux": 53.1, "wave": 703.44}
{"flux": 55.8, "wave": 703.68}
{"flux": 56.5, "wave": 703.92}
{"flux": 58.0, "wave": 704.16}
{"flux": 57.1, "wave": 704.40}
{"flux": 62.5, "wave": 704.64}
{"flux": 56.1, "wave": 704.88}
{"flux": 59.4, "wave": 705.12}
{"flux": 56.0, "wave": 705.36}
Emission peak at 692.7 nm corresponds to Mg II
